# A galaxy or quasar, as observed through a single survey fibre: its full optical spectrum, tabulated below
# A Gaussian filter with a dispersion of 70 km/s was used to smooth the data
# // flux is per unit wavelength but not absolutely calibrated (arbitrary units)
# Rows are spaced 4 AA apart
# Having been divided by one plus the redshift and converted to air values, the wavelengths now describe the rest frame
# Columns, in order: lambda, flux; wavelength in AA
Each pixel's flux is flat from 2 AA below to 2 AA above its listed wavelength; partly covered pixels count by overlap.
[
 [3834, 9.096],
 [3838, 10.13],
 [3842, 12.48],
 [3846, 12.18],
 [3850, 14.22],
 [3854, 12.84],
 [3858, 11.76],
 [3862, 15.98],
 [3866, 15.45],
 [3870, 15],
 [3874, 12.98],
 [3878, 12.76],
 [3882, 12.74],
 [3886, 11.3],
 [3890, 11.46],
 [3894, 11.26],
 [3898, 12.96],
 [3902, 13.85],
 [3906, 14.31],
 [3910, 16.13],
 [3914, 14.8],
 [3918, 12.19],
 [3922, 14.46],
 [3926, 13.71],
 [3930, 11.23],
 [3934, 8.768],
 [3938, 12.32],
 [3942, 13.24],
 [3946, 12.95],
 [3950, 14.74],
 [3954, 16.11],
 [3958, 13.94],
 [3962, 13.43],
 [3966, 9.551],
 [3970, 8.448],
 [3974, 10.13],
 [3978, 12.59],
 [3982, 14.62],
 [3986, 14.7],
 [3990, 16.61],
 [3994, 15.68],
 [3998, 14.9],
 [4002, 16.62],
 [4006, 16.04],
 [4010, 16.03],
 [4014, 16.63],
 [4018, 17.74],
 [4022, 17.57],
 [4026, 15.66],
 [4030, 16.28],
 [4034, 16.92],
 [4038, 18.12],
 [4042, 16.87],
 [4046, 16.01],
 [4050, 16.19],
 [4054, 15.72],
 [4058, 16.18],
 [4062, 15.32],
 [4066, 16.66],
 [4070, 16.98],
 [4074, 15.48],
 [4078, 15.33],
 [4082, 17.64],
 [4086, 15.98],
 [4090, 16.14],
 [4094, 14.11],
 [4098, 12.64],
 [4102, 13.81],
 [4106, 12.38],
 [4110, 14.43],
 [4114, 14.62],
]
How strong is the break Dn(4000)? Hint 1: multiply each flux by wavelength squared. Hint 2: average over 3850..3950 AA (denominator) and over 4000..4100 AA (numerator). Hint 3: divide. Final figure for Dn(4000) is 1.3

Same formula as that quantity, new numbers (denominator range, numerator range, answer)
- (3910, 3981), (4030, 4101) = 1.34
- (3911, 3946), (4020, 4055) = 1.38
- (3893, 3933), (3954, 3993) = 0.99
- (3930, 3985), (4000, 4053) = 1.39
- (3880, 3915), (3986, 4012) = 1.27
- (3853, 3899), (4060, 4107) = 1.30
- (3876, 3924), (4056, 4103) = 1.29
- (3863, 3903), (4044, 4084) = 1.36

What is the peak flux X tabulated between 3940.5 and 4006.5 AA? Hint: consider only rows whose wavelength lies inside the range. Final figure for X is 16.62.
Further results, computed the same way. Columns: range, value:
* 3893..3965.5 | 16.13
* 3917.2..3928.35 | 14.46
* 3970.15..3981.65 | 12.59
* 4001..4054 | 18.12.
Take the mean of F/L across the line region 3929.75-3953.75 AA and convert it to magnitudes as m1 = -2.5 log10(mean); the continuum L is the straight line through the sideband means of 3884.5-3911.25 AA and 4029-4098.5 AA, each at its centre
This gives 0.10 mag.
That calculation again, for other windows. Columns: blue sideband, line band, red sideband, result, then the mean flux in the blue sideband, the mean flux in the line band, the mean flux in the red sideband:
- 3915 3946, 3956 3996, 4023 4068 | 0.084 mag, 12.4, 13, 16.4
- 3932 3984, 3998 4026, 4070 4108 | -0.227 mag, 12.4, 16.6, 14.9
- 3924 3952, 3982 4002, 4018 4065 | -0.069 mag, 12.4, 15.5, 16.5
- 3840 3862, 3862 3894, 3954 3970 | -0.028 mag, 13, 13.2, 12.3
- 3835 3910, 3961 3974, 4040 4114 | 0.354 mag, 13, 10.2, 15.4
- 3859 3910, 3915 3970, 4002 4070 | 0.151 mag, 13.4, 12.7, 16.5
